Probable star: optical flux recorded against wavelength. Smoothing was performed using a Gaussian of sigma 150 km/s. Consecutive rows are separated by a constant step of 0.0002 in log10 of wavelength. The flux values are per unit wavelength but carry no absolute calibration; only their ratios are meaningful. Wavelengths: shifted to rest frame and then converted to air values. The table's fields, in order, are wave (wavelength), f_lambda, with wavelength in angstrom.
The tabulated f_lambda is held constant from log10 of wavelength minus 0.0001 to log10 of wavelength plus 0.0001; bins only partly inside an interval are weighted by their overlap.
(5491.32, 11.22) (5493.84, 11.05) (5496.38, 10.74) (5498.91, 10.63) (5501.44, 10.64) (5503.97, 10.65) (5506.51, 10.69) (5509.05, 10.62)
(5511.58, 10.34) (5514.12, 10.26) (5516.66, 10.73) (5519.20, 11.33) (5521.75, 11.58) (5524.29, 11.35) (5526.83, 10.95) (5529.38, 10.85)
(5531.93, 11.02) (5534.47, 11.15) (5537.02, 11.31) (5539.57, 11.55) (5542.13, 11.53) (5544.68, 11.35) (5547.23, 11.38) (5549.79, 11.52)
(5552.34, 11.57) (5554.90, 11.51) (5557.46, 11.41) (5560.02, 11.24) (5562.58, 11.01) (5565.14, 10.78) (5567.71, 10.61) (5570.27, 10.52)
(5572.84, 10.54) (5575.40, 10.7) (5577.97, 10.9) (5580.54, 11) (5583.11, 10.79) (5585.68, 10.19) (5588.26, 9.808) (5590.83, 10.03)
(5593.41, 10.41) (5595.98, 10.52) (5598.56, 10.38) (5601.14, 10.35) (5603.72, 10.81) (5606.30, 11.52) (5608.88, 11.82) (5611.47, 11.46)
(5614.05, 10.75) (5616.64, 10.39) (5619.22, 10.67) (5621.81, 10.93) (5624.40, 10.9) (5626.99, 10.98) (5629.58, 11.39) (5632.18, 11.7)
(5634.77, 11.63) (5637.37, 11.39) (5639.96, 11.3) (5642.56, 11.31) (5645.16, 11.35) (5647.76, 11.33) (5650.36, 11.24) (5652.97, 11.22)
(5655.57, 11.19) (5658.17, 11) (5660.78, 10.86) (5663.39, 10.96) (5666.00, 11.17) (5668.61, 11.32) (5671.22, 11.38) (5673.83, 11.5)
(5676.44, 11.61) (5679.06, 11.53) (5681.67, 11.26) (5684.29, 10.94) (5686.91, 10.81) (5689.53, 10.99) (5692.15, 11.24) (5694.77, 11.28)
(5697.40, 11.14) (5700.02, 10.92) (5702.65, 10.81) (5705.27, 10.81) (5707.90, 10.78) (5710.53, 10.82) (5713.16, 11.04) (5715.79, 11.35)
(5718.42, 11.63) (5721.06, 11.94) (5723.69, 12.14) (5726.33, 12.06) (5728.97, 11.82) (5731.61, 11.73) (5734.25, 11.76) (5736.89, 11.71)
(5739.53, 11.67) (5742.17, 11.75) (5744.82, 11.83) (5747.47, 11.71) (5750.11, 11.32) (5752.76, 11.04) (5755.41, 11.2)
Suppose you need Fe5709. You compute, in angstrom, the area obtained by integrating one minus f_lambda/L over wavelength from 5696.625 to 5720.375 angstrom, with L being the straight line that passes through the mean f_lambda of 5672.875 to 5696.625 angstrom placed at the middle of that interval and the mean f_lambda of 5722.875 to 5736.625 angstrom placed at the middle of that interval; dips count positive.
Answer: 1.1 angstrom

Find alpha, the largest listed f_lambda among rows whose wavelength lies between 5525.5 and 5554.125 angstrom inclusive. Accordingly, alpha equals 11.57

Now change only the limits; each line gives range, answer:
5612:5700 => 11.7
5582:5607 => 11.52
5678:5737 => 12.14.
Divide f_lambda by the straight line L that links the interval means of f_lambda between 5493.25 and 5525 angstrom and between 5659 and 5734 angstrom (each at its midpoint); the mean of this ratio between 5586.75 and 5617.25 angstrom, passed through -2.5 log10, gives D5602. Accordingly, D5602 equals 0.04 mag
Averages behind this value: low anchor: 10.8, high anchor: 11.3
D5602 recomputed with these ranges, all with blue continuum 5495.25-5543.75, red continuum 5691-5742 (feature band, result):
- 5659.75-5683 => 0.00 mag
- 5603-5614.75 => -0.02 mag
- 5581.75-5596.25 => 0.08 mag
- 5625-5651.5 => -0.01 mag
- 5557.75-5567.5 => 0.00 mag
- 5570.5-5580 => 0.04 mag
